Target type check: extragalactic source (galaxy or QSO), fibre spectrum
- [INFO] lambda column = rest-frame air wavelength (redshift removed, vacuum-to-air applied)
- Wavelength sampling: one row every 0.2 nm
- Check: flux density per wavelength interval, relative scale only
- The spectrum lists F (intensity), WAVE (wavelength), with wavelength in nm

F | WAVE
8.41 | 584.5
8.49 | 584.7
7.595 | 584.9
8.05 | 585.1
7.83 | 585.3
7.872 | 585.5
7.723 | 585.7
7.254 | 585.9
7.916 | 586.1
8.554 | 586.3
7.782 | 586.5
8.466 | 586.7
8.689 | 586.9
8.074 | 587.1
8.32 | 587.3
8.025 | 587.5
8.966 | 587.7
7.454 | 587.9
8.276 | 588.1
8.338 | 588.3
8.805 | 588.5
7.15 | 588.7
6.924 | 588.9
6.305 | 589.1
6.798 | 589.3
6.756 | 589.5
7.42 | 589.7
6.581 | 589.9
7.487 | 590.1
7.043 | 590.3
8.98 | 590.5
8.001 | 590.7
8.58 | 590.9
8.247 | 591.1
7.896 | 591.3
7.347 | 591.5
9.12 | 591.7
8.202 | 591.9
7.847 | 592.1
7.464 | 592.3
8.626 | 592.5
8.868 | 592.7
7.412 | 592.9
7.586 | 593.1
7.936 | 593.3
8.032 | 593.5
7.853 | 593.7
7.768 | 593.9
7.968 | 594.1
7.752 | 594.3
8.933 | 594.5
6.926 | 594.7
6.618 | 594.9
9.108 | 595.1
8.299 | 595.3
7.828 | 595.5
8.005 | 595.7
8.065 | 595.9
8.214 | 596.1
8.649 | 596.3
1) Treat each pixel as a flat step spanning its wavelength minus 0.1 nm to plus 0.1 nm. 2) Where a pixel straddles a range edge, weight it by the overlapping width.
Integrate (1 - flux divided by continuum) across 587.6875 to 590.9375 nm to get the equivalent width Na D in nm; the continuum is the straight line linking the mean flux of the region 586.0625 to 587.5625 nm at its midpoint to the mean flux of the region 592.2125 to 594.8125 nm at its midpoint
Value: 0.22 nm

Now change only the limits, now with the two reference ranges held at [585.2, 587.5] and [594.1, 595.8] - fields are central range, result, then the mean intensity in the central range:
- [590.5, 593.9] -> -0.05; 8.08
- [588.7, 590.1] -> 0.20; 6.87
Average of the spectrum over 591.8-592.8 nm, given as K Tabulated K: 8.2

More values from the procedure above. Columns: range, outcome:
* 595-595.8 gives 8.31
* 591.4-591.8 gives 8.23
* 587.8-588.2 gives 7.87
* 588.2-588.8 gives 8.1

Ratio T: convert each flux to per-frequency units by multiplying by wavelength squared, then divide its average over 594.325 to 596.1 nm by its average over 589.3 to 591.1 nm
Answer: 1.07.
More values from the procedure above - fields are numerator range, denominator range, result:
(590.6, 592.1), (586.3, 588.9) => 1.01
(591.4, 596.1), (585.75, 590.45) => 1.05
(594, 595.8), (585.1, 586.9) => 1.03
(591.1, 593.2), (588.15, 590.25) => 1.12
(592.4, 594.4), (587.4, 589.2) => 1.04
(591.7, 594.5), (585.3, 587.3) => 1.02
